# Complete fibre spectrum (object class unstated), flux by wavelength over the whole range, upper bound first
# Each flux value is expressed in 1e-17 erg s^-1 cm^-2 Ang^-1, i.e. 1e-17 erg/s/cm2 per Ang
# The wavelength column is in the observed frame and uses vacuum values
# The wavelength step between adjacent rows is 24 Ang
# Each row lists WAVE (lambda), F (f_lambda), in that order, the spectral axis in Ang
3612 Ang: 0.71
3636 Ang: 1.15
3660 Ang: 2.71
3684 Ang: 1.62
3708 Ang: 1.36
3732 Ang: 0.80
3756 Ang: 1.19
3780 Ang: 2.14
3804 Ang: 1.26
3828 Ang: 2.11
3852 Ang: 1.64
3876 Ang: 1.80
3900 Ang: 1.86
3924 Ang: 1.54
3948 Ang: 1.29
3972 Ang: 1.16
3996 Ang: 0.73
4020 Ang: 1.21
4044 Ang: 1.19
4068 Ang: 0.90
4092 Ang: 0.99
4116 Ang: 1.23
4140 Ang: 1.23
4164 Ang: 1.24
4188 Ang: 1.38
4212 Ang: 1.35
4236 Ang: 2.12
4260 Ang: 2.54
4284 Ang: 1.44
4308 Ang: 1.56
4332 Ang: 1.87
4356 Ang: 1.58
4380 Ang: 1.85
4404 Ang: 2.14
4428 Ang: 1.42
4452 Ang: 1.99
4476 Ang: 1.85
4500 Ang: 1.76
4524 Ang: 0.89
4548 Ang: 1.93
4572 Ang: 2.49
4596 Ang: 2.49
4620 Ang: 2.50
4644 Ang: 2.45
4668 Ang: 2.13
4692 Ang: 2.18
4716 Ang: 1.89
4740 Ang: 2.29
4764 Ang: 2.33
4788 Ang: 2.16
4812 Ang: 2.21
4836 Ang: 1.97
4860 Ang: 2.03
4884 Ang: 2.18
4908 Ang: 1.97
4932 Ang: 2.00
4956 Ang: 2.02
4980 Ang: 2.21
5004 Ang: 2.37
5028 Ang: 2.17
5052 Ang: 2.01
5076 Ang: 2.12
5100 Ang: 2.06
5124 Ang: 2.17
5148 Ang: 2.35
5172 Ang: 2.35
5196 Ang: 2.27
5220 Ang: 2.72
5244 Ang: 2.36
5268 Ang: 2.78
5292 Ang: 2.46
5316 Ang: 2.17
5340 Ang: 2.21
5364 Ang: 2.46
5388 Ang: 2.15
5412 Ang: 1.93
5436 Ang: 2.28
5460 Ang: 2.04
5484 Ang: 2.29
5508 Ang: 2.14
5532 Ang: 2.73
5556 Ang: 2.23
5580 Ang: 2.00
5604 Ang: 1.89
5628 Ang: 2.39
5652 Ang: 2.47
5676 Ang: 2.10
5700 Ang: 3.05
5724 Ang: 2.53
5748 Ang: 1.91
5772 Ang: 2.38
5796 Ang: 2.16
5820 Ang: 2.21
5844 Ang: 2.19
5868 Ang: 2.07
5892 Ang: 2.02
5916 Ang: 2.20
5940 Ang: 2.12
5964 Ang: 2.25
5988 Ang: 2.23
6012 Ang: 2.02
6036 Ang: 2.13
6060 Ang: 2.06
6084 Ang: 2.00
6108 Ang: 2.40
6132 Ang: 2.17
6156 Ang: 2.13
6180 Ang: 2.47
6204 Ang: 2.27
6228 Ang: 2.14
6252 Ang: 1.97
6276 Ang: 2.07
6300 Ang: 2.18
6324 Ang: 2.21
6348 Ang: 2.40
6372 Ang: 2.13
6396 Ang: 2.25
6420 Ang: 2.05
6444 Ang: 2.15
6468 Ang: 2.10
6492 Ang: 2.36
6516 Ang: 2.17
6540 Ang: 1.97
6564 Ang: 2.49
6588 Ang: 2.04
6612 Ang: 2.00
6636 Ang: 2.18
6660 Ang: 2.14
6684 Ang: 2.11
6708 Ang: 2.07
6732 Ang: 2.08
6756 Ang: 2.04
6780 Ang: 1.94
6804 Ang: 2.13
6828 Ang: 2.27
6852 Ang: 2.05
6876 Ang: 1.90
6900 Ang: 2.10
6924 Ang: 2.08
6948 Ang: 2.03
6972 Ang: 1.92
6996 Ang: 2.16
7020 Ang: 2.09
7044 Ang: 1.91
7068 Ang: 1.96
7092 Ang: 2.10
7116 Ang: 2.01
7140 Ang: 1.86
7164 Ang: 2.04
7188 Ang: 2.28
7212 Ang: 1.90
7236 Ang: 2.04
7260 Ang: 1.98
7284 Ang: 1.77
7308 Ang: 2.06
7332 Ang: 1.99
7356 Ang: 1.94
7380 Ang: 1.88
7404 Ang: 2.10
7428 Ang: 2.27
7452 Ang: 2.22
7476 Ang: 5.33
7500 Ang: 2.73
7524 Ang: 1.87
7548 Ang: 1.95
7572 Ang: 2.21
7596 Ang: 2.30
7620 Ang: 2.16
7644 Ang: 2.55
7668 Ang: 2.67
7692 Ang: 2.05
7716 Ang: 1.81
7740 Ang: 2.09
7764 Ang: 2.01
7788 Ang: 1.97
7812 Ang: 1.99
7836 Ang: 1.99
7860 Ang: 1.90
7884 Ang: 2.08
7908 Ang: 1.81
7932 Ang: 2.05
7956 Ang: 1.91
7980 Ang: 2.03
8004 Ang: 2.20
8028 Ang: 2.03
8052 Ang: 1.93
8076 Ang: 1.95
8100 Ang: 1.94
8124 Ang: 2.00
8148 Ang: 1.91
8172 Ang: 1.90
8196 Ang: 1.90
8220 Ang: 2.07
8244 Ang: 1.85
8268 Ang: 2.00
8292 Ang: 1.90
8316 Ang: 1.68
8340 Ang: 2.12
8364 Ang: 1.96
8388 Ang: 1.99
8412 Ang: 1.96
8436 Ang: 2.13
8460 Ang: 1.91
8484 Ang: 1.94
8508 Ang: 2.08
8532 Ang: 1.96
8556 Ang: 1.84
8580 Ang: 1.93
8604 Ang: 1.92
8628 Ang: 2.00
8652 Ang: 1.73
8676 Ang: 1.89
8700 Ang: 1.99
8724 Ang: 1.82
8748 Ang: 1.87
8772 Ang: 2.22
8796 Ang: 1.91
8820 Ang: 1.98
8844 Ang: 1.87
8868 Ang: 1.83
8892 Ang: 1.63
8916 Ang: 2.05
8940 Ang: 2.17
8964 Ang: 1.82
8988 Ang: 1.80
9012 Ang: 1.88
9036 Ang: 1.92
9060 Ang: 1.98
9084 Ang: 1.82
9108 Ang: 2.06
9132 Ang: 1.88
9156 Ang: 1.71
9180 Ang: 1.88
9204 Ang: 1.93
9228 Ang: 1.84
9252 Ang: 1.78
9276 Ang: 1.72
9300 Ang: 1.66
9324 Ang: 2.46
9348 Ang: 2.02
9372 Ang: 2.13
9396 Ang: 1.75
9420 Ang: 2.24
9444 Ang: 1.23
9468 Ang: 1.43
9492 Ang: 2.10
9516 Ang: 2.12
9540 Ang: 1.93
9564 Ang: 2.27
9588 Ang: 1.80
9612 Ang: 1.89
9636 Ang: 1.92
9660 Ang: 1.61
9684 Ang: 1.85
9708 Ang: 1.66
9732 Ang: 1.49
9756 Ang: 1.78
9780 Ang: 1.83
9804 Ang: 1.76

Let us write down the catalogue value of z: 0.139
